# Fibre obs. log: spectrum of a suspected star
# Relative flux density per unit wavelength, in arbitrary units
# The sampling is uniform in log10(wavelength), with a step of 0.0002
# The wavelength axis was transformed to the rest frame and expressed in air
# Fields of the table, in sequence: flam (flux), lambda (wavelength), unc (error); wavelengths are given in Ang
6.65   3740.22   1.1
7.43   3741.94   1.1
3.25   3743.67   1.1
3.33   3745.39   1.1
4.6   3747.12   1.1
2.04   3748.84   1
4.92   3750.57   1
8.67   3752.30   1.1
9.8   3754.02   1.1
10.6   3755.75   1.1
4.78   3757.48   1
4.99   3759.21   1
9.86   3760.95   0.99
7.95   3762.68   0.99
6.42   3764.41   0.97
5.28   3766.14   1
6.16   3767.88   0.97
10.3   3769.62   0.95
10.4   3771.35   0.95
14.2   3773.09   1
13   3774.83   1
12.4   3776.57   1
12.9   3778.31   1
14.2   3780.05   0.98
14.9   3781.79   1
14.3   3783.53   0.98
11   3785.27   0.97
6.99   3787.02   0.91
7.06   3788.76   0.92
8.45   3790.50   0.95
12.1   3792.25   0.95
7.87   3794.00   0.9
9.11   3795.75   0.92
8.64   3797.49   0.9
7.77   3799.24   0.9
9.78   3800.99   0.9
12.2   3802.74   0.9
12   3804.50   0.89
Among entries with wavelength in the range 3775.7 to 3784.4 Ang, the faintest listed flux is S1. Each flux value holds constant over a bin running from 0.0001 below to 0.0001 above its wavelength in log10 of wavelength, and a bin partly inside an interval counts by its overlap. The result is 12.4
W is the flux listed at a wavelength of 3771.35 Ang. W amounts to 10.4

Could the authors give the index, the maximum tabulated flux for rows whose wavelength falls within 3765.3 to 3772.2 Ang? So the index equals 10.4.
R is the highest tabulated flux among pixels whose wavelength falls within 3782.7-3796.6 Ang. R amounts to 14.3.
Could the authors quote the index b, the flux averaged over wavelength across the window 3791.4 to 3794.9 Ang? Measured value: 9.95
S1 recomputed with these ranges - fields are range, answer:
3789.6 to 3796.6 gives 7.87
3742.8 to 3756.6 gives 2.04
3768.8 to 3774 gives 10.3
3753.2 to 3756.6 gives 9.8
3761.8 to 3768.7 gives 5.28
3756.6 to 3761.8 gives 4.78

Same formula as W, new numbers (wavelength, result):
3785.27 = 11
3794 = 7.87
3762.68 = 7.95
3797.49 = 8.64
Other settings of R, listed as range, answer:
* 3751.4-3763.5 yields 10.6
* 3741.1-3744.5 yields 7.43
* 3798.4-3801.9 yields 9.78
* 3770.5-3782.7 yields 14.9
